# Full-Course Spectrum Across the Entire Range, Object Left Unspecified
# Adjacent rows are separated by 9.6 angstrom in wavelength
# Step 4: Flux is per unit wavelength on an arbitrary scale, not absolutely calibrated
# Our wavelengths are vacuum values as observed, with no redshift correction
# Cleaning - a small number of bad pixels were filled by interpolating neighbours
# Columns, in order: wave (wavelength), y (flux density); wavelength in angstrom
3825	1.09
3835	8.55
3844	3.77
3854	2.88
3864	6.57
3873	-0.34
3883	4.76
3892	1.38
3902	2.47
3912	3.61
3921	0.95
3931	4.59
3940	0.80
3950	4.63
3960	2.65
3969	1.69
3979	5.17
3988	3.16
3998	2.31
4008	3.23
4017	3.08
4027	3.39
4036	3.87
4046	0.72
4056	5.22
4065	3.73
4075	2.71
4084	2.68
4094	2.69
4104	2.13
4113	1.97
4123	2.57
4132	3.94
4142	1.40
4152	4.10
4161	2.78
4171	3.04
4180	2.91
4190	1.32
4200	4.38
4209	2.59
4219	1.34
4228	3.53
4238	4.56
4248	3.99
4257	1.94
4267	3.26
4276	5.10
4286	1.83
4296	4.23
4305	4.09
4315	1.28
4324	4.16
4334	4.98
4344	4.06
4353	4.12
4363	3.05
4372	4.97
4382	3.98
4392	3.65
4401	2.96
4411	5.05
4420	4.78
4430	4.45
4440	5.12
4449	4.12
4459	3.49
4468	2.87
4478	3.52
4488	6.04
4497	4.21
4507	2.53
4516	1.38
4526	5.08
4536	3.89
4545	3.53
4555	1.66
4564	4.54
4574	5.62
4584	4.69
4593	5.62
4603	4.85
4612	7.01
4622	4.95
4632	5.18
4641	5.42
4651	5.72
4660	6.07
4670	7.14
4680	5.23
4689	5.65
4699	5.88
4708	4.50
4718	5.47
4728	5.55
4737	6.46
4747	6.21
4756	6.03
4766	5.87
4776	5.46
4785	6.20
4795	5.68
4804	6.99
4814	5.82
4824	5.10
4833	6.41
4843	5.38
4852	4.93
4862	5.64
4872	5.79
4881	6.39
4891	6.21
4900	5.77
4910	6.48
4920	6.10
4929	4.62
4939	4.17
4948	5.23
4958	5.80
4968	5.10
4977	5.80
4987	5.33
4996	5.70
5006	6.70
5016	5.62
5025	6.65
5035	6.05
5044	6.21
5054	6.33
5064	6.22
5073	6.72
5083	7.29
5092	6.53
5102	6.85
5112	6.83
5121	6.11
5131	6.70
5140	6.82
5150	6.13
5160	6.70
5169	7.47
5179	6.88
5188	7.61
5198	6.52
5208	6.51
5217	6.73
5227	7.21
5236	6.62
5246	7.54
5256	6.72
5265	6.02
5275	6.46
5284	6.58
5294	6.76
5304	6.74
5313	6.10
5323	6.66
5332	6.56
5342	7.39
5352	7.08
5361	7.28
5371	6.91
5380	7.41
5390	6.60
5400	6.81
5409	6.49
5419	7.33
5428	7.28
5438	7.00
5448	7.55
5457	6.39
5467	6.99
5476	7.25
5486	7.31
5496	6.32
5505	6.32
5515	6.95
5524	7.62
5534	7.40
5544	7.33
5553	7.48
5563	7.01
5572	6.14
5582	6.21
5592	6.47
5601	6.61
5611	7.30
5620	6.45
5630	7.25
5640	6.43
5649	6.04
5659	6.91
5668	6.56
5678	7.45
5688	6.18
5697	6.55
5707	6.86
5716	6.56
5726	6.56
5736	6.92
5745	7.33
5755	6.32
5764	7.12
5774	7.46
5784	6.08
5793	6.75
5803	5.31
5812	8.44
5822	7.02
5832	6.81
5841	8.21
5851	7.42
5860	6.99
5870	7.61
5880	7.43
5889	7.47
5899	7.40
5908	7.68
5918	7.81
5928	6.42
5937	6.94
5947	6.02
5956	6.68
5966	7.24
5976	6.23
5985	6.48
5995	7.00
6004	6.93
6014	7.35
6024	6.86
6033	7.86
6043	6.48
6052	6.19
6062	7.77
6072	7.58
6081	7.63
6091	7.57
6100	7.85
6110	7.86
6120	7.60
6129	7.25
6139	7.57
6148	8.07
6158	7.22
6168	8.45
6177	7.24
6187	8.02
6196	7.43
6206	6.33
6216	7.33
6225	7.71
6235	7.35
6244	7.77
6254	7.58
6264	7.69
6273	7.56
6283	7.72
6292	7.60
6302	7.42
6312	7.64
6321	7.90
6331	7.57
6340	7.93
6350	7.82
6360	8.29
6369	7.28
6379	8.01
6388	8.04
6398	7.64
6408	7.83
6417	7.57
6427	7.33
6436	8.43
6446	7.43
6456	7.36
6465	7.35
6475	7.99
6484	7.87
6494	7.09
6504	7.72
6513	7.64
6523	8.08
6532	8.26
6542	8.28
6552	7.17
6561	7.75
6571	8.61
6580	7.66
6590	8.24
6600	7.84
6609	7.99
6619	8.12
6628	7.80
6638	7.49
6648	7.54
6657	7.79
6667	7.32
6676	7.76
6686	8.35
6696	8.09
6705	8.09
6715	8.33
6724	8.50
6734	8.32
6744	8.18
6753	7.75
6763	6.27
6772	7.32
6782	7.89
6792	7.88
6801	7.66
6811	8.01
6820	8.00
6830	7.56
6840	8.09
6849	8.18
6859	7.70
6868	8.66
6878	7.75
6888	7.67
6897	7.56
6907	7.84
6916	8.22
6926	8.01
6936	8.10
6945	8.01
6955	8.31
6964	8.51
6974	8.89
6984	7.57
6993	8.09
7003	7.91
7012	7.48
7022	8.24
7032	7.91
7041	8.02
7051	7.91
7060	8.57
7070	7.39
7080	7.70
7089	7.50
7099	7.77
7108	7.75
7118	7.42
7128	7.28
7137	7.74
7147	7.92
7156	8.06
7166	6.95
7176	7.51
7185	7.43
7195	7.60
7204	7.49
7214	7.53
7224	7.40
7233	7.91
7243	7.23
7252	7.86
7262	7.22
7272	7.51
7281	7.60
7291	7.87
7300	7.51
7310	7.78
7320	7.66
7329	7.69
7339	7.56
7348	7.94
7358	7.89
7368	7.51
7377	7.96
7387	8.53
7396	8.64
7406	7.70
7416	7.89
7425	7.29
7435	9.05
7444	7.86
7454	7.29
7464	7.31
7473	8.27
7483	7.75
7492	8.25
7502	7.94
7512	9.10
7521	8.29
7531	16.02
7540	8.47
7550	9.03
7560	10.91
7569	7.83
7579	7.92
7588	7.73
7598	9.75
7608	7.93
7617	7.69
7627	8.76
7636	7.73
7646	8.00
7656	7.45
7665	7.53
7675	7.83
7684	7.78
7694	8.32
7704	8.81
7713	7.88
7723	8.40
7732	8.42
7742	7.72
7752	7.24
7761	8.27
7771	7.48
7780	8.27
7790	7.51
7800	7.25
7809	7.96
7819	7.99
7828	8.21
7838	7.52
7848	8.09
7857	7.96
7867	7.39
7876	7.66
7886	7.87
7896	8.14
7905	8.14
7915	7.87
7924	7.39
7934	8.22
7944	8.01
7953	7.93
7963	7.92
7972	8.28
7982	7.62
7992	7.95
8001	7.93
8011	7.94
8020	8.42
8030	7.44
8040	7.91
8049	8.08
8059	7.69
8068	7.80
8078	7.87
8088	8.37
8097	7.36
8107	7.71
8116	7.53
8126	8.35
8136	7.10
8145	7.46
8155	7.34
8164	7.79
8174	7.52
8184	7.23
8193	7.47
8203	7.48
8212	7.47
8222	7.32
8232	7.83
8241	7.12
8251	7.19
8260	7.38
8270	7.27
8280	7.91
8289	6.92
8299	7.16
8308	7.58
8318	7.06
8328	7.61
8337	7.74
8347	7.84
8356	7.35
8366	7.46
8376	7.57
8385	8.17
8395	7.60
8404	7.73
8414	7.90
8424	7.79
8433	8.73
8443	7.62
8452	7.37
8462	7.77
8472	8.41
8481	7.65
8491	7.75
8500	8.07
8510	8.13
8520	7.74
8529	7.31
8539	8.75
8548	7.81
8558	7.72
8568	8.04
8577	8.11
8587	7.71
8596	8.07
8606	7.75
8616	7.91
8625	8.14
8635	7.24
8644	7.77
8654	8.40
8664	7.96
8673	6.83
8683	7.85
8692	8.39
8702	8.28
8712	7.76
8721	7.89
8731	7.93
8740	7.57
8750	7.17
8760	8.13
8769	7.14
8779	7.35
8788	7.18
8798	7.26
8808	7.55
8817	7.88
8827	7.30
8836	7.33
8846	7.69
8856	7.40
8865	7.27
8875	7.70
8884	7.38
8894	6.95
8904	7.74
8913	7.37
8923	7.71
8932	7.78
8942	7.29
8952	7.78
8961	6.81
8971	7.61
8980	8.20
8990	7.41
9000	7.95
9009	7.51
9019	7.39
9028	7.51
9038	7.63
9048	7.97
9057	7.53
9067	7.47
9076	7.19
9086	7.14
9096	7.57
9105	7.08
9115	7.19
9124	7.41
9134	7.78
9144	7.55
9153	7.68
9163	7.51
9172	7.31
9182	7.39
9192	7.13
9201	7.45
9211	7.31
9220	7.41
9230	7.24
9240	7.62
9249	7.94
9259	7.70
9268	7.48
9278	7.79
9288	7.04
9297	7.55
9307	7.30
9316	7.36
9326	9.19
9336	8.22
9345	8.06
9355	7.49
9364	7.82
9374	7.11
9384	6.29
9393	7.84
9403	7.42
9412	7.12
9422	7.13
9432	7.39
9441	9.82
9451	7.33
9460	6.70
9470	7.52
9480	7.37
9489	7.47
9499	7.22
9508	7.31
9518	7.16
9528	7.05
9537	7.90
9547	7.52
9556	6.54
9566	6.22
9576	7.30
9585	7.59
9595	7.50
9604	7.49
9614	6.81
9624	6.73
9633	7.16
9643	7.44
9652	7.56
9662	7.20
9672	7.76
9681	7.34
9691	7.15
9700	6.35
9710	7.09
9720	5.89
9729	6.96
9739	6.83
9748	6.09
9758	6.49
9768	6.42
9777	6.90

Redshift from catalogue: 0.147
